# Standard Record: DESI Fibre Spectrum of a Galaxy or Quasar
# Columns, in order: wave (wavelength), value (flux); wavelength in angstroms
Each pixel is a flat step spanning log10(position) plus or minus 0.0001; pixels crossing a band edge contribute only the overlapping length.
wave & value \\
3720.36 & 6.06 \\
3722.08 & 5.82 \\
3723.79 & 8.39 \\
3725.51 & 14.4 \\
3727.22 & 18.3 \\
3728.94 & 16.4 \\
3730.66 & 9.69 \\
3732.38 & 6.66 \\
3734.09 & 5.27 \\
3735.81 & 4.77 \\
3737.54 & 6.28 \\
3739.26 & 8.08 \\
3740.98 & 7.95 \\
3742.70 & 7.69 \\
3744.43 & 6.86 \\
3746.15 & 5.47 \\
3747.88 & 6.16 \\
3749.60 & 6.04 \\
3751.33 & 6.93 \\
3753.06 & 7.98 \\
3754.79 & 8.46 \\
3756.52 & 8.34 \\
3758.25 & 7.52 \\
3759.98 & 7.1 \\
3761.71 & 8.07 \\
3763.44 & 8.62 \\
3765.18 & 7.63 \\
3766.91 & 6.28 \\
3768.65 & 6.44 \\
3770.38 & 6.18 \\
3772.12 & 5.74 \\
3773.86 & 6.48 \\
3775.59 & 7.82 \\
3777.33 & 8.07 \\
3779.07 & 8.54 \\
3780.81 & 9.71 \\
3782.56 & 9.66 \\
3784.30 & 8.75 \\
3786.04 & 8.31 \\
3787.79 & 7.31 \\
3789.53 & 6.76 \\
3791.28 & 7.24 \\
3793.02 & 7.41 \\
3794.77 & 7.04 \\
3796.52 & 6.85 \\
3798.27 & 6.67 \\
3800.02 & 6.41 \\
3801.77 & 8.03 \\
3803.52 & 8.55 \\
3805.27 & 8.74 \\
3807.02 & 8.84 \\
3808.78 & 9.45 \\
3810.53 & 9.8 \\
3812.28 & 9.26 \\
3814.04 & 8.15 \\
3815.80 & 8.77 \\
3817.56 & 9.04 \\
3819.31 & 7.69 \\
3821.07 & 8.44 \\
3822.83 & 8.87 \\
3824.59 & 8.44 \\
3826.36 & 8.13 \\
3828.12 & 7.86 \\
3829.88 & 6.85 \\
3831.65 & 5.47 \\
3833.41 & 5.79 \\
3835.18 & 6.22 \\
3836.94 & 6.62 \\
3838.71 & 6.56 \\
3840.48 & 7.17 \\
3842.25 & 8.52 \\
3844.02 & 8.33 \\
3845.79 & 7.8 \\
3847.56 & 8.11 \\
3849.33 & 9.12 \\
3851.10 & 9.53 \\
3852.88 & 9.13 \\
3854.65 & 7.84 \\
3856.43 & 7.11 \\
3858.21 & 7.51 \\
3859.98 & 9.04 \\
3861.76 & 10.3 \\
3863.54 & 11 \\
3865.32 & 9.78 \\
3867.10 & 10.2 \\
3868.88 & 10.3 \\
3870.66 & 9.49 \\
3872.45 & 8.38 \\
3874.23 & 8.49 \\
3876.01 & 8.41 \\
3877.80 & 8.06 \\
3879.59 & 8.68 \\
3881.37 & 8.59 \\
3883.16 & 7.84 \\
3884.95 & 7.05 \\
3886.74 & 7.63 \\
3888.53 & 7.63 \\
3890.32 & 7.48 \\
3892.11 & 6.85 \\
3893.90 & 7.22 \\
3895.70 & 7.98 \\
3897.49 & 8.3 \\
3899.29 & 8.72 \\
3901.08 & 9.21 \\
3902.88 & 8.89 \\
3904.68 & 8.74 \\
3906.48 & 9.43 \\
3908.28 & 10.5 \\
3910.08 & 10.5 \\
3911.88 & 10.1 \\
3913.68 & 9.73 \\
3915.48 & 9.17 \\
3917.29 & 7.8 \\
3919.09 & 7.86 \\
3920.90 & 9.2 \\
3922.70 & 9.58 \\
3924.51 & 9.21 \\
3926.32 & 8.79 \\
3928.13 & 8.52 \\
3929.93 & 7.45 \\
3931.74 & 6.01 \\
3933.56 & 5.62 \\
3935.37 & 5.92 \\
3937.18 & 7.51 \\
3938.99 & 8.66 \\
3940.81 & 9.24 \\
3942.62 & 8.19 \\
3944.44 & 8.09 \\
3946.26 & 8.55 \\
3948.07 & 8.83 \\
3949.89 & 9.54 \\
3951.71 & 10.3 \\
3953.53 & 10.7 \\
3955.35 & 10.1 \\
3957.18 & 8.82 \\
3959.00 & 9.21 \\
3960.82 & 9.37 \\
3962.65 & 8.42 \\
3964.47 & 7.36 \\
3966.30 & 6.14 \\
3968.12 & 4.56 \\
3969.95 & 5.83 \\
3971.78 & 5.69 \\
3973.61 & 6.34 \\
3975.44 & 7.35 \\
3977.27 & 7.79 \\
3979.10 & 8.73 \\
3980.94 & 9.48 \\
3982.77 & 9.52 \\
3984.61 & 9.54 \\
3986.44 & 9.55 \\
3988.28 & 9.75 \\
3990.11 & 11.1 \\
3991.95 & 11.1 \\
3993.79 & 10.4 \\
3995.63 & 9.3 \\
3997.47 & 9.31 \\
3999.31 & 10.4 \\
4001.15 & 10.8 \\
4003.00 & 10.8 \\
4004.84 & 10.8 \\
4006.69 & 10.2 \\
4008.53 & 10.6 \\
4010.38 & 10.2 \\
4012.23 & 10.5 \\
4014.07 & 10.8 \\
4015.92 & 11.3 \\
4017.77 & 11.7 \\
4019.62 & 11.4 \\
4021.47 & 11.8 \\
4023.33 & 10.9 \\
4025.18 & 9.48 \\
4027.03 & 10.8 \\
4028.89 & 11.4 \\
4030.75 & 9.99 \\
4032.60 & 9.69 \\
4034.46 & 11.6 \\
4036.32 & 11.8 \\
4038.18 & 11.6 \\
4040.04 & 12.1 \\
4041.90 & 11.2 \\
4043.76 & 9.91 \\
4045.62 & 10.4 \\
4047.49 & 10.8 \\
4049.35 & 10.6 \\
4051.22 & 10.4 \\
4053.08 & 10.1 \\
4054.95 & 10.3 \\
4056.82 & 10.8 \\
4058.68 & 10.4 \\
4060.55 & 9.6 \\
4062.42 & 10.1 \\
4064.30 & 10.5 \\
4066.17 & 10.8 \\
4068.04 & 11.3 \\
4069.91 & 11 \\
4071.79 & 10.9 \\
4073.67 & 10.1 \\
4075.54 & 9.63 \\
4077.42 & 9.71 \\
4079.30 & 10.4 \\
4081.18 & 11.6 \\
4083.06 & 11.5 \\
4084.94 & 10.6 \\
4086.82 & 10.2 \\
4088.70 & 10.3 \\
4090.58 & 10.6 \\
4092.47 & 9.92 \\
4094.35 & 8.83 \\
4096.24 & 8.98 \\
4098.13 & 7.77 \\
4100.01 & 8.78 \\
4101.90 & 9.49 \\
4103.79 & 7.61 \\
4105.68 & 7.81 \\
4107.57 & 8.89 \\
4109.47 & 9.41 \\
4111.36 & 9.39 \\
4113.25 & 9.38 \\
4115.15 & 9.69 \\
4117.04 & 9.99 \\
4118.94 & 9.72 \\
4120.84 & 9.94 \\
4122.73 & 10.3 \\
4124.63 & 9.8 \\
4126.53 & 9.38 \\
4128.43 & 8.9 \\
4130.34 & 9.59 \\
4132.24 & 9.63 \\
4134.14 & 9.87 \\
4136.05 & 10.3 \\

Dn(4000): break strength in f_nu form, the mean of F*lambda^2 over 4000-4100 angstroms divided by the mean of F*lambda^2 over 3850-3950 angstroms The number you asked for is 1.3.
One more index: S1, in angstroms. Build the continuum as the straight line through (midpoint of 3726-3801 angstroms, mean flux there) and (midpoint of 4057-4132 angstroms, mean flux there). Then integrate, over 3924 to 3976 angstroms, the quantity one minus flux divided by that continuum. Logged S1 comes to 5.81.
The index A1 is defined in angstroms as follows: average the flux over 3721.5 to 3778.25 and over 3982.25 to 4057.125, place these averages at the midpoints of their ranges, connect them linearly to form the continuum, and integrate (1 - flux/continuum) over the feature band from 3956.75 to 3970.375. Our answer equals 3.5 angstroms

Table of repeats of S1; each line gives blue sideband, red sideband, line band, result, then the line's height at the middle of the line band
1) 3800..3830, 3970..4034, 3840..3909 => 2.9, 8.95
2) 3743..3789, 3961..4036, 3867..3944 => 2.7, 8.74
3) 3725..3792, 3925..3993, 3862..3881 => -2.6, 8.19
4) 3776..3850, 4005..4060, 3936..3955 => 1.4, 9.65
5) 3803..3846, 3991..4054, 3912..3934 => 2.3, 9.33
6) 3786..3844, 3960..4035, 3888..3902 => 1.0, 8.53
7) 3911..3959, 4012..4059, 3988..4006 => -0.7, 9.99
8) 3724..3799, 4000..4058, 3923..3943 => 4.1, 9.78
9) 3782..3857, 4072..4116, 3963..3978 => 4.1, 8.85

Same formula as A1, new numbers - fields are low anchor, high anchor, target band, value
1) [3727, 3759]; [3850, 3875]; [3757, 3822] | 4.17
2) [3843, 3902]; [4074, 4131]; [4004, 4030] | -4.63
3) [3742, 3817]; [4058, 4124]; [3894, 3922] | -1.45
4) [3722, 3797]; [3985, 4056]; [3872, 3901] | 4.02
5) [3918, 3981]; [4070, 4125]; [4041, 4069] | -3.76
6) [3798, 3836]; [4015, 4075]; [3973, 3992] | 1.80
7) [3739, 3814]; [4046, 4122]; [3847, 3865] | -1.43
